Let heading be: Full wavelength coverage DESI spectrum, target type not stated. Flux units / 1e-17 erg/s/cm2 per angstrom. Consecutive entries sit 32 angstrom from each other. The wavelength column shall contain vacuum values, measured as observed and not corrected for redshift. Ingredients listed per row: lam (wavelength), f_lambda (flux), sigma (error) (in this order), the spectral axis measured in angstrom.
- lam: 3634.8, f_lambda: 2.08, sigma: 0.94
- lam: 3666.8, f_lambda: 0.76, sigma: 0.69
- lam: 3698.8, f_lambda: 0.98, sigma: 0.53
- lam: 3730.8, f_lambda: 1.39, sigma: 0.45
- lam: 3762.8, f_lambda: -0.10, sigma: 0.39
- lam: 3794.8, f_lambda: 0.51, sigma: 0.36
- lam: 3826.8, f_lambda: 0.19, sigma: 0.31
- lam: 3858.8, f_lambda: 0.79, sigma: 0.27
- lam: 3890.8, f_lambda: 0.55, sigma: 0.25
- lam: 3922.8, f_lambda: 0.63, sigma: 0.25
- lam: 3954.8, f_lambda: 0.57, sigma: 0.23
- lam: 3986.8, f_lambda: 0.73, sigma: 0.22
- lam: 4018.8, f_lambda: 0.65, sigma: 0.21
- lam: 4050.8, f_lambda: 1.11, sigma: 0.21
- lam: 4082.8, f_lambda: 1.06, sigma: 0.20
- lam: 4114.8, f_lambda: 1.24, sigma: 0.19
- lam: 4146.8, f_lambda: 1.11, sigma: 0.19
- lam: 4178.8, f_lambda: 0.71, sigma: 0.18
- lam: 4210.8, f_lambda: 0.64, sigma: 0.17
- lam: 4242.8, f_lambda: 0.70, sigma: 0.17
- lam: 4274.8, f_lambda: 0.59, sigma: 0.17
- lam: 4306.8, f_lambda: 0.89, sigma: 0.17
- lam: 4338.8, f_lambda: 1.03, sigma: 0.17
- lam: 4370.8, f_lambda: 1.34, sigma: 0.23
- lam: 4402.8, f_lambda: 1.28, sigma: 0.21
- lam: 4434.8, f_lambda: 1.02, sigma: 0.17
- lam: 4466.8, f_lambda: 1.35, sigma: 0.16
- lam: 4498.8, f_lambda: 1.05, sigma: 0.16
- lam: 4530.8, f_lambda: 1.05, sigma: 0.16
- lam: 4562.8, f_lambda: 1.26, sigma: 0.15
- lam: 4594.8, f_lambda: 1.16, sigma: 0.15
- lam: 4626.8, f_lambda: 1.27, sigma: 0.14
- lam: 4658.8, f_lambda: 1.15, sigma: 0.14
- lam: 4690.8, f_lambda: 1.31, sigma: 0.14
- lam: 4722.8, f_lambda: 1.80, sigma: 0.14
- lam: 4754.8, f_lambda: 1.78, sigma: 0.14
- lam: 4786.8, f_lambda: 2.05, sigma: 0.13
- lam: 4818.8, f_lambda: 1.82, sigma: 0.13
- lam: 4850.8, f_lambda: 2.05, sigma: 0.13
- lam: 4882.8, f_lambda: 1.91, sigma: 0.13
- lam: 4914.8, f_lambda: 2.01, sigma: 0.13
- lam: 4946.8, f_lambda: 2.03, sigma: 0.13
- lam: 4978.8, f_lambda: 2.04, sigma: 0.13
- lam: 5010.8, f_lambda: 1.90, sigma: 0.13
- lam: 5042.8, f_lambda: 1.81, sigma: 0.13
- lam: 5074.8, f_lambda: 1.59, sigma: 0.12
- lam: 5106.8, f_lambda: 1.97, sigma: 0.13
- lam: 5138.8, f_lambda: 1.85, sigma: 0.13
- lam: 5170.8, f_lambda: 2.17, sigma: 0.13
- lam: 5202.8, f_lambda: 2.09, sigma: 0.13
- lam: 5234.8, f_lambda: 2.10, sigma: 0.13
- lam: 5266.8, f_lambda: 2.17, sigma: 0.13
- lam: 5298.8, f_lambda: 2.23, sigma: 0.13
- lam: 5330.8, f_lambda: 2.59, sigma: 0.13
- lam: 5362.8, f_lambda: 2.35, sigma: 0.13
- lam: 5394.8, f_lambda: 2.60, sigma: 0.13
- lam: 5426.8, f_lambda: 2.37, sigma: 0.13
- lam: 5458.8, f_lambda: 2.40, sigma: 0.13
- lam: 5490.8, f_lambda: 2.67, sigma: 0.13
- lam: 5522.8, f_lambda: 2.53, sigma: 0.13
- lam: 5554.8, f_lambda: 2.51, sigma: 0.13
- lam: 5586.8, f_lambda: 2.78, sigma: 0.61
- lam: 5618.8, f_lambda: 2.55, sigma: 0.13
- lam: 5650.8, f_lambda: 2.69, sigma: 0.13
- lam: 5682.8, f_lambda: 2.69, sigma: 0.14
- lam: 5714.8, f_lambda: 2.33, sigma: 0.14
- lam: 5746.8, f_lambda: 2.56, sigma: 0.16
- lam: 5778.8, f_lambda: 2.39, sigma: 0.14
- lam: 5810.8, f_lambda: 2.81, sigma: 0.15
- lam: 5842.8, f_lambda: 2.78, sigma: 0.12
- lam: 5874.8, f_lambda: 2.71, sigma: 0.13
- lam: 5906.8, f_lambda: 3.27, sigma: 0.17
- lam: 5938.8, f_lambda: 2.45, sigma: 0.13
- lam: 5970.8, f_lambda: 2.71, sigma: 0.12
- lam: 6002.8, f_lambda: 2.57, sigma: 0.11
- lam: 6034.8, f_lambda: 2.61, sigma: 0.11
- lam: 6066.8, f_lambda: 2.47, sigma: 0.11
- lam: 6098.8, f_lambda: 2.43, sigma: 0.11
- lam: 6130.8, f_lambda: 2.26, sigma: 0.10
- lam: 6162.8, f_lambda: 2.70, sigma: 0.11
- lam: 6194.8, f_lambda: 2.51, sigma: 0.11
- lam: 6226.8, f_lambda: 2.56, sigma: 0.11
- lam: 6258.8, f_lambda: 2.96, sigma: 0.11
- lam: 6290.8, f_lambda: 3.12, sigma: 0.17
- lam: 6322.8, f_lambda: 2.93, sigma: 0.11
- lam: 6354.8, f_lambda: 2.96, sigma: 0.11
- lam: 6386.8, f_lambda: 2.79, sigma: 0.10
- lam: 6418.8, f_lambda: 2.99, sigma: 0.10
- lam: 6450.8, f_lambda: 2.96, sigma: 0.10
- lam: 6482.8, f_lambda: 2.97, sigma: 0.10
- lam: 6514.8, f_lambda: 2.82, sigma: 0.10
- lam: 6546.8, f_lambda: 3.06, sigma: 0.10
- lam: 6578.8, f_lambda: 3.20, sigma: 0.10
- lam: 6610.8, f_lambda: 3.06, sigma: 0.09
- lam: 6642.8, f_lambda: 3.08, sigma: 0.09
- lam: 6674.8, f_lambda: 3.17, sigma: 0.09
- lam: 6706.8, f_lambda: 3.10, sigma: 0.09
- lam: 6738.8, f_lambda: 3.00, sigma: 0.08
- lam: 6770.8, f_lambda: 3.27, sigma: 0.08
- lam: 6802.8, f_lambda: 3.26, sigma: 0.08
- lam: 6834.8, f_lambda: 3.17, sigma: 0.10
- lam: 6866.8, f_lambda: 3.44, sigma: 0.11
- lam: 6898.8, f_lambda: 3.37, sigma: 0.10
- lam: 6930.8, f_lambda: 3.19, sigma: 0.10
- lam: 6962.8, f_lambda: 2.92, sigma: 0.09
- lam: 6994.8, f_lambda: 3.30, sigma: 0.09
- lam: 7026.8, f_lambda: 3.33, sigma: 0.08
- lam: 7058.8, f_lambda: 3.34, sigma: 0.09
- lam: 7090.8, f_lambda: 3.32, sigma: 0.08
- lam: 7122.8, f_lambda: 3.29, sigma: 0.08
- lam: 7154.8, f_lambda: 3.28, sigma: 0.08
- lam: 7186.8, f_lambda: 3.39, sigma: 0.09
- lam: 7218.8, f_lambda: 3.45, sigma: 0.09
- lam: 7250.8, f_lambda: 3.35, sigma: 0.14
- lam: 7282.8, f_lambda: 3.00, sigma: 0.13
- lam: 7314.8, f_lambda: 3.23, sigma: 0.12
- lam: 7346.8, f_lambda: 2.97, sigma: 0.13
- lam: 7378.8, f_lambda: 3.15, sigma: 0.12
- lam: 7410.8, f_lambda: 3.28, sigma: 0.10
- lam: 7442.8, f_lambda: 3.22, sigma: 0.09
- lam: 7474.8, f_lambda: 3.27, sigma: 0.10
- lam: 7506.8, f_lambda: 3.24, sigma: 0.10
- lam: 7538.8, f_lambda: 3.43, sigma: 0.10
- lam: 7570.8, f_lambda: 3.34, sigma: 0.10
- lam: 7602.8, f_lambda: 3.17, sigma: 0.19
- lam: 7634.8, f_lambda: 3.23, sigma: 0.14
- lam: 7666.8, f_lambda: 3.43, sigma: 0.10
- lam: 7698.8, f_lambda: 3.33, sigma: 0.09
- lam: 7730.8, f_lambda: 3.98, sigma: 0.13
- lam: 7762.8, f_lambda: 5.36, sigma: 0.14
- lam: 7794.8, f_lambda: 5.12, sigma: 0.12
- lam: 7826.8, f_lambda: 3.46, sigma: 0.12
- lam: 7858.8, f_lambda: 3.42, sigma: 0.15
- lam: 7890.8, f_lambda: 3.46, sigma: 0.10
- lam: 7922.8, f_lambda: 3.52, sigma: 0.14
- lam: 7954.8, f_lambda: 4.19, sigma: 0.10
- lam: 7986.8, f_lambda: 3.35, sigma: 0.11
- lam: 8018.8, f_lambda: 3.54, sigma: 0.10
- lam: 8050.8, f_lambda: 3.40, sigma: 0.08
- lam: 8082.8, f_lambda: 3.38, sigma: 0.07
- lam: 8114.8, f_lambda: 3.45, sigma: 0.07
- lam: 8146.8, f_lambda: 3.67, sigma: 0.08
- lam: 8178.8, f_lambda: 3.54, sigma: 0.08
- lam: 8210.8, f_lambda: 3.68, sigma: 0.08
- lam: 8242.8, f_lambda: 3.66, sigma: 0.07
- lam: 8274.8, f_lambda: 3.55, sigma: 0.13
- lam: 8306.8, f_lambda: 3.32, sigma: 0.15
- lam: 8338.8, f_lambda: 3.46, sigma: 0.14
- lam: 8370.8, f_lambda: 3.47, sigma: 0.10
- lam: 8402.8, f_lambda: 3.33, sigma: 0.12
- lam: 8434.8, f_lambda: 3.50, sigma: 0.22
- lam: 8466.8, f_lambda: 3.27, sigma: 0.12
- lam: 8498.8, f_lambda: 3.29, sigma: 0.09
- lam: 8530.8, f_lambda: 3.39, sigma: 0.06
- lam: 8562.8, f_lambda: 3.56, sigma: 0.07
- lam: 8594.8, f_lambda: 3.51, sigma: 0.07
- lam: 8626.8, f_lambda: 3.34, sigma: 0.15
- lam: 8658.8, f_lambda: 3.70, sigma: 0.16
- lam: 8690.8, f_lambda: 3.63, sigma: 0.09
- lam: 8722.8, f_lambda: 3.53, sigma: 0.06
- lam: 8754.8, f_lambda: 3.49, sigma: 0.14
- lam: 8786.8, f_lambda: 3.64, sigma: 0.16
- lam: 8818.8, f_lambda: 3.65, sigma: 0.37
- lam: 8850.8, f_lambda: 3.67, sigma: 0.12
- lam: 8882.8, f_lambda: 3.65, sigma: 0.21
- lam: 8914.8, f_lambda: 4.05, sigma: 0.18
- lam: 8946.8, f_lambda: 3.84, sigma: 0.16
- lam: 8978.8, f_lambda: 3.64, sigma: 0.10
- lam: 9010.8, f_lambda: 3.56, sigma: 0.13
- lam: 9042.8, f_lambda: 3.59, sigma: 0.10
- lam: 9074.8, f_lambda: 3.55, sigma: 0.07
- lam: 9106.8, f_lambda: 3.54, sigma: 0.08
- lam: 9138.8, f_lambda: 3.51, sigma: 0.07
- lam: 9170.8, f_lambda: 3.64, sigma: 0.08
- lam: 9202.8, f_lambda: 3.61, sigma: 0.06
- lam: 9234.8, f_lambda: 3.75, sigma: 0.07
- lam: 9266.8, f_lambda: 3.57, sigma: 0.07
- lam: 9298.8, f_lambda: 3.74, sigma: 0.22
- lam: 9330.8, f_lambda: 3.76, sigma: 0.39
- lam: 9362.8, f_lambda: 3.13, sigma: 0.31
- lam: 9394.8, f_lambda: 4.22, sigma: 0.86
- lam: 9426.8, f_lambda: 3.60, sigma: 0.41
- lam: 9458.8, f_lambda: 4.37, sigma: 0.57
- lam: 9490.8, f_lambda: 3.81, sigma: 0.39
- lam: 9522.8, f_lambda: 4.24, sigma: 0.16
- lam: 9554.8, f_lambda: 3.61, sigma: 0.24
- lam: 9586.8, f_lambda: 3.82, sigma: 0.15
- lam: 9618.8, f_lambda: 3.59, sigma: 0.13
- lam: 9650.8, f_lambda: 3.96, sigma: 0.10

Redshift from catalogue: 0.18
